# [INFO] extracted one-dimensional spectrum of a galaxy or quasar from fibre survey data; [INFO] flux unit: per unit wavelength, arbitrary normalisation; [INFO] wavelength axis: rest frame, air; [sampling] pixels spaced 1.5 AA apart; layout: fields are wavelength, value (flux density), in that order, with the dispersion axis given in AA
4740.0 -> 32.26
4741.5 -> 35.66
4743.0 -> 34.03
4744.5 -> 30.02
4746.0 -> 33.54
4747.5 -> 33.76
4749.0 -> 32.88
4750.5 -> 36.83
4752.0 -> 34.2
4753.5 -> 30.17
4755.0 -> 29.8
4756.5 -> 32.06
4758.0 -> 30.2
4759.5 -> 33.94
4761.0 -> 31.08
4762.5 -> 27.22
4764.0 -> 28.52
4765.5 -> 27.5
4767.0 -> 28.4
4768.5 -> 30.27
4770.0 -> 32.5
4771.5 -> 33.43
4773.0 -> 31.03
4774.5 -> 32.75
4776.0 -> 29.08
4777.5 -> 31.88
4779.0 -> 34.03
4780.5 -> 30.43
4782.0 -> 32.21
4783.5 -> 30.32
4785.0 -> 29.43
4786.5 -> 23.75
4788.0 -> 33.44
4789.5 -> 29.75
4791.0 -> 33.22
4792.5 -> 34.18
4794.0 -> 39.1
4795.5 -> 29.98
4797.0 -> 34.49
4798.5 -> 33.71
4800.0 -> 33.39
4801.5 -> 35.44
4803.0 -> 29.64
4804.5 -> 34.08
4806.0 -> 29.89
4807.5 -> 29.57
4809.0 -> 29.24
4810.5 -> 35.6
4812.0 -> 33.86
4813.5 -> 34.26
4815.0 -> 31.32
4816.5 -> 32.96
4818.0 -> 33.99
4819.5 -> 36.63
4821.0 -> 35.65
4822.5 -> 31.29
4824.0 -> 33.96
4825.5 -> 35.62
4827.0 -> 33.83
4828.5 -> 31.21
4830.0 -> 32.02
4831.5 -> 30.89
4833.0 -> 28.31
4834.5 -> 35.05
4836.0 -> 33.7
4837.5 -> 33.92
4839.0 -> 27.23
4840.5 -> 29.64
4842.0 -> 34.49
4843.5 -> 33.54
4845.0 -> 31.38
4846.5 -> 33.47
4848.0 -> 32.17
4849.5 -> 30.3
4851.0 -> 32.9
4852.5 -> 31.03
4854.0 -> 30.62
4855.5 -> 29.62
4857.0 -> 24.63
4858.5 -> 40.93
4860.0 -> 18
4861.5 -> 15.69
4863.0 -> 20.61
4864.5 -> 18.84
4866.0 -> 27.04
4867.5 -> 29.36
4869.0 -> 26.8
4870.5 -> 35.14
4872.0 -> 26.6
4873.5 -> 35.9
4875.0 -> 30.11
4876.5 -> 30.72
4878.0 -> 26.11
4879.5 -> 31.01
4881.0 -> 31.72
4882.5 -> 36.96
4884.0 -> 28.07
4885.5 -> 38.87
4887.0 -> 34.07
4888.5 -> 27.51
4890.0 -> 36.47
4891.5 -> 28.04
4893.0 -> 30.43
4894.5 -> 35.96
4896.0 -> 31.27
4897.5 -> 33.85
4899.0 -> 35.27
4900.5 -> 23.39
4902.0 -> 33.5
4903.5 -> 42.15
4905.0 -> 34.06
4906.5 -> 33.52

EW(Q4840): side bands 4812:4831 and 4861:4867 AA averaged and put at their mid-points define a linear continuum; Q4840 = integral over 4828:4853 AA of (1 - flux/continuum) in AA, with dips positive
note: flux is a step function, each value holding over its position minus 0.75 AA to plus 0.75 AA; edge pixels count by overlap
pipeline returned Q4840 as -3.6 AA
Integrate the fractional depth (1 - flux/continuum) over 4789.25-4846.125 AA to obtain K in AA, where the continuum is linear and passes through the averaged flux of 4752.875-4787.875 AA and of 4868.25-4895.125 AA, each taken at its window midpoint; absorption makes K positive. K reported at -3.4 AA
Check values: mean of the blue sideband 30.5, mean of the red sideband 31.7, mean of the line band 32.8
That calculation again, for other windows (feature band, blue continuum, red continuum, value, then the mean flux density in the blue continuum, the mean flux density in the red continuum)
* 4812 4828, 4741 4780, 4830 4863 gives -1.7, 31.7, 30.2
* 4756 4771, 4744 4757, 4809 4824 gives 1.2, 32.6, 33.7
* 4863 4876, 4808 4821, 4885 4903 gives 1.8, 33.5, 32.4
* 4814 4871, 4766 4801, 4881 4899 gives 3.1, 31.8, 32.9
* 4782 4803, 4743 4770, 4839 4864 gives -1.2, 31.3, 29.1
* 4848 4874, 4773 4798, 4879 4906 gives 3.7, 31.8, 32.9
